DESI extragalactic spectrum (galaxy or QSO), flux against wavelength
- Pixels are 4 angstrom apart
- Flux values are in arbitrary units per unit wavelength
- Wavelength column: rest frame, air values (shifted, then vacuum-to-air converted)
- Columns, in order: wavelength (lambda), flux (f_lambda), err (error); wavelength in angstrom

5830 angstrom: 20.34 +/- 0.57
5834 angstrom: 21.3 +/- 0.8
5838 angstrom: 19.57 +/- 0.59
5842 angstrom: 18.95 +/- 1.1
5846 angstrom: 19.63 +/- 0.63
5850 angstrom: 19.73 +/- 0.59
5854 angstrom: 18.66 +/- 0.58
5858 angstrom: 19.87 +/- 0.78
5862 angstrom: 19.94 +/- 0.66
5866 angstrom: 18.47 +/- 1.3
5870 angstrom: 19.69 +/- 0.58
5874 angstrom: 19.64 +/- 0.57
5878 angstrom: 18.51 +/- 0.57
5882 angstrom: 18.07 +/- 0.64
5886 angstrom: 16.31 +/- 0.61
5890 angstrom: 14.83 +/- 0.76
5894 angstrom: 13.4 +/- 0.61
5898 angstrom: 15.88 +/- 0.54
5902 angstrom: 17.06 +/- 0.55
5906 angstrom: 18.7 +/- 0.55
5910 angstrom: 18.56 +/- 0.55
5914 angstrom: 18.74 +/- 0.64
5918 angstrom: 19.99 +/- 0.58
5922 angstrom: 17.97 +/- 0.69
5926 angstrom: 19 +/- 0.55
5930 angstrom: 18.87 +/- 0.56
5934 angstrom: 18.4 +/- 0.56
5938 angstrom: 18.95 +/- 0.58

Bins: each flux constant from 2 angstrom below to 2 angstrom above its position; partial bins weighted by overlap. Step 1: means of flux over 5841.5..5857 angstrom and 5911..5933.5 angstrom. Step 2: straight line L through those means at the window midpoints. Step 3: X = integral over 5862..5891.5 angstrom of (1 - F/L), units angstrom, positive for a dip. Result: 1.6 angstrom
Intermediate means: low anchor 19.3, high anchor 18.9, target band 18.1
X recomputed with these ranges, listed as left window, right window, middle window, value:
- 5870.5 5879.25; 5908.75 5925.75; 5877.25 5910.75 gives 4.2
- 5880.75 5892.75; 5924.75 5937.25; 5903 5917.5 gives -1.0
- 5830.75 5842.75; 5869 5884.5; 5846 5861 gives 0.1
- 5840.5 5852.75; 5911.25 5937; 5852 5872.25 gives 0.0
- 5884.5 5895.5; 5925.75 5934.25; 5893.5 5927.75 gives -2.0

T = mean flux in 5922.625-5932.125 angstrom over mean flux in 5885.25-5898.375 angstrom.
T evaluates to 1.26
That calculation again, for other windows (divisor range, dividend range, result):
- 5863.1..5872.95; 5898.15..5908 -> 0.91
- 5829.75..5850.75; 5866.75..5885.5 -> 0.94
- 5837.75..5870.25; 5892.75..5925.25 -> 0.91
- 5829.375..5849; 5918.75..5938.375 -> 0.94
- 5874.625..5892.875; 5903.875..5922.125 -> 1.11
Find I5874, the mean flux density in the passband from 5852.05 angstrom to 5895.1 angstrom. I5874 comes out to 18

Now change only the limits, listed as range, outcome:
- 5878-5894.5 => 16.2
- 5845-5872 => 19.4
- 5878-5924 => 17.3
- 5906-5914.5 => 18.6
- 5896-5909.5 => 17.4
